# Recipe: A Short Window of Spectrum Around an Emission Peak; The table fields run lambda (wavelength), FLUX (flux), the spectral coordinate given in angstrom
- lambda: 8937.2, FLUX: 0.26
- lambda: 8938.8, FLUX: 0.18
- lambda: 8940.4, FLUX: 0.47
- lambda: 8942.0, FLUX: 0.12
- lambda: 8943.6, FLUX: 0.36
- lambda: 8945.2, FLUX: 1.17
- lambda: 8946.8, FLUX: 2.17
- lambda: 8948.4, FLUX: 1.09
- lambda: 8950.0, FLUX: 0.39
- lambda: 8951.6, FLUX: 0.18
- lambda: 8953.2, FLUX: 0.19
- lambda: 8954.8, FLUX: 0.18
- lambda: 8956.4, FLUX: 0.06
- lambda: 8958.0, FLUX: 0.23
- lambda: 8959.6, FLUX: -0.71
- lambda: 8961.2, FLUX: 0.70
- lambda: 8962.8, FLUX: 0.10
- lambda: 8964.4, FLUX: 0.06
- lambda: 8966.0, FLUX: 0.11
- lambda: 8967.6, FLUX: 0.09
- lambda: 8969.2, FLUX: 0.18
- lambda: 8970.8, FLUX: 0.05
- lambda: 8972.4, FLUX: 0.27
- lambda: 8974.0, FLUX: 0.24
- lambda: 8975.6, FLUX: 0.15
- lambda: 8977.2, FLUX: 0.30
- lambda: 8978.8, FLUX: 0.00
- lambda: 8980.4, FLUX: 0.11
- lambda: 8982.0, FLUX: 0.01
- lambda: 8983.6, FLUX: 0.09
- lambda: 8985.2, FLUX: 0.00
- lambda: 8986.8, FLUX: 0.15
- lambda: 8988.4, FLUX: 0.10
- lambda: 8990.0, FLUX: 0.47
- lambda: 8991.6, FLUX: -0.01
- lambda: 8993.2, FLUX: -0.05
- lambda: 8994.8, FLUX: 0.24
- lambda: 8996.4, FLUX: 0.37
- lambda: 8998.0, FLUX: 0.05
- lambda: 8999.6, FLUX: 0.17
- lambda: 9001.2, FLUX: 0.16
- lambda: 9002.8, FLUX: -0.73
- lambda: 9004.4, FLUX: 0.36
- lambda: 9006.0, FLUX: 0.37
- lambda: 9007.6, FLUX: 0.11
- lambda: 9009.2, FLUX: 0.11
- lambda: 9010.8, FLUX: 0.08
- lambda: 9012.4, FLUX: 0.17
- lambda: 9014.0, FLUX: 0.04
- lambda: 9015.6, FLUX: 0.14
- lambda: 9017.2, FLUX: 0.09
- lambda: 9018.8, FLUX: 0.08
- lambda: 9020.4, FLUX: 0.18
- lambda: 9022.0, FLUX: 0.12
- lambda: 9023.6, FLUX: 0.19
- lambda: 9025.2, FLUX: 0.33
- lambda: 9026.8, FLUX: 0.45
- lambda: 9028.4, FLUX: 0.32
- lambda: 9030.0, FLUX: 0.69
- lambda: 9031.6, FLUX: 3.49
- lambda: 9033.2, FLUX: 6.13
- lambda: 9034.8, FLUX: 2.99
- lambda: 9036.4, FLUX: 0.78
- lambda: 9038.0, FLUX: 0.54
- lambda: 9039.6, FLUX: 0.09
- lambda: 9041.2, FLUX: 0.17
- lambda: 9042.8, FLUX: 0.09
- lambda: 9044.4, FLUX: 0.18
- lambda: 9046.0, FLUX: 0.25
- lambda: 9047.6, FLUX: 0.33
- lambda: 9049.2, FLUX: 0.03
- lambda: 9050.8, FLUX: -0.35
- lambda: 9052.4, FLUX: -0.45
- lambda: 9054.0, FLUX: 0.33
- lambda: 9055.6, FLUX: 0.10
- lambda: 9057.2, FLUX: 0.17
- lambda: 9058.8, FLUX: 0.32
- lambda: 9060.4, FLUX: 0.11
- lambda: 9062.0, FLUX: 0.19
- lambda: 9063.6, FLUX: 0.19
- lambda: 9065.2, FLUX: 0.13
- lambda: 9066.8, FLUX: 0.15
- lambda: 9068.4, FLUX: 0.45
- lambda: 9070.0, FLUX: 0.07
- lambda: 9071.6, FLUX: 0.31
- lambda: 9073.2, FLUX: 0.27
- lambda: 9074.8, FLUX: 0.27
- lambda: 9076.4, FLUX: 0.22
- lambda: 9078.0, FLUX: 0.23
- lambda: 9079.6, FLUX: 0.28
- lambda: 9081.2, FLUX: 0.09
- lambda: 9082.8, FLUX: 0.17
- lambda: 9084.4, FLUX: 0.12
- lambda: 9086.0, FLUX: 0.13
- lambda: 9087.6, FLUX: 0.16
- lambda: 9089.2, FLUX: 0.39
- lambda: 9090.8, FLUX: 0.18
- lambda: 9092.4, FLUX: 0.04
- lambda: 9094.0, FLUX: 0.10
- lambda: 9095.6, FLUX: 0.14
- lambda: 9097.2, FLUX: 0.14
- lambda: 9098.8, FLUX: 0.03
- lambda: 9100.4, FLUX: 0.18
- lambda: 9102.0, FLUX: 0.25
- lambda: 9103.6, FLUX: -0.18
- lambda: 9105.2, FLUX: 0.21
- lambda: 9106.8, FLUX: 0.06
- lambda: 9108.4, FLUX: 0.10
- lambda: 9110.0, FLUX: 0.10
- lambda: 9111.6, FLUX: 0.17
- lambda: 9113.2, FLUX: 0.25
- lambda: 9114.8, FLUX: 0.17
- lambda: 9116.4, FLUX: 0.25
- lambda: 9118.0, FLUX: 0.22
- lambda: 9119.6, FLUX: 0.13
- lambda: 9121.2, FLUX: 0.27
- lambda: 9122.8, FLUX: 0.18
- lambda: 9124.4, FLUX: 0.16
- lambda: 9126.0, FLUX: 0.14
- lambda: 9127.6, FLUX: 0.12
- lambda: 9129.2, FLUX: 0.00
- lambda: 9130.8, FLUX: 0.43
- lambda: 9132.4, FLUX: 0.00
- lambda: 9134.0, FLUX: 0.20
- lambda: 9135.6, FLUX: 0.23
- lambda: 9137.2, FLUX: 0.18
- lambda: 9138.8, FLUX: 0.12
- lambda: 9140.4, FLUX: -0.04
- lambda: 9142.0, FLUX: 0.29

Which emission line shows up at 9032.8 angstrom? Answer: [O III]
